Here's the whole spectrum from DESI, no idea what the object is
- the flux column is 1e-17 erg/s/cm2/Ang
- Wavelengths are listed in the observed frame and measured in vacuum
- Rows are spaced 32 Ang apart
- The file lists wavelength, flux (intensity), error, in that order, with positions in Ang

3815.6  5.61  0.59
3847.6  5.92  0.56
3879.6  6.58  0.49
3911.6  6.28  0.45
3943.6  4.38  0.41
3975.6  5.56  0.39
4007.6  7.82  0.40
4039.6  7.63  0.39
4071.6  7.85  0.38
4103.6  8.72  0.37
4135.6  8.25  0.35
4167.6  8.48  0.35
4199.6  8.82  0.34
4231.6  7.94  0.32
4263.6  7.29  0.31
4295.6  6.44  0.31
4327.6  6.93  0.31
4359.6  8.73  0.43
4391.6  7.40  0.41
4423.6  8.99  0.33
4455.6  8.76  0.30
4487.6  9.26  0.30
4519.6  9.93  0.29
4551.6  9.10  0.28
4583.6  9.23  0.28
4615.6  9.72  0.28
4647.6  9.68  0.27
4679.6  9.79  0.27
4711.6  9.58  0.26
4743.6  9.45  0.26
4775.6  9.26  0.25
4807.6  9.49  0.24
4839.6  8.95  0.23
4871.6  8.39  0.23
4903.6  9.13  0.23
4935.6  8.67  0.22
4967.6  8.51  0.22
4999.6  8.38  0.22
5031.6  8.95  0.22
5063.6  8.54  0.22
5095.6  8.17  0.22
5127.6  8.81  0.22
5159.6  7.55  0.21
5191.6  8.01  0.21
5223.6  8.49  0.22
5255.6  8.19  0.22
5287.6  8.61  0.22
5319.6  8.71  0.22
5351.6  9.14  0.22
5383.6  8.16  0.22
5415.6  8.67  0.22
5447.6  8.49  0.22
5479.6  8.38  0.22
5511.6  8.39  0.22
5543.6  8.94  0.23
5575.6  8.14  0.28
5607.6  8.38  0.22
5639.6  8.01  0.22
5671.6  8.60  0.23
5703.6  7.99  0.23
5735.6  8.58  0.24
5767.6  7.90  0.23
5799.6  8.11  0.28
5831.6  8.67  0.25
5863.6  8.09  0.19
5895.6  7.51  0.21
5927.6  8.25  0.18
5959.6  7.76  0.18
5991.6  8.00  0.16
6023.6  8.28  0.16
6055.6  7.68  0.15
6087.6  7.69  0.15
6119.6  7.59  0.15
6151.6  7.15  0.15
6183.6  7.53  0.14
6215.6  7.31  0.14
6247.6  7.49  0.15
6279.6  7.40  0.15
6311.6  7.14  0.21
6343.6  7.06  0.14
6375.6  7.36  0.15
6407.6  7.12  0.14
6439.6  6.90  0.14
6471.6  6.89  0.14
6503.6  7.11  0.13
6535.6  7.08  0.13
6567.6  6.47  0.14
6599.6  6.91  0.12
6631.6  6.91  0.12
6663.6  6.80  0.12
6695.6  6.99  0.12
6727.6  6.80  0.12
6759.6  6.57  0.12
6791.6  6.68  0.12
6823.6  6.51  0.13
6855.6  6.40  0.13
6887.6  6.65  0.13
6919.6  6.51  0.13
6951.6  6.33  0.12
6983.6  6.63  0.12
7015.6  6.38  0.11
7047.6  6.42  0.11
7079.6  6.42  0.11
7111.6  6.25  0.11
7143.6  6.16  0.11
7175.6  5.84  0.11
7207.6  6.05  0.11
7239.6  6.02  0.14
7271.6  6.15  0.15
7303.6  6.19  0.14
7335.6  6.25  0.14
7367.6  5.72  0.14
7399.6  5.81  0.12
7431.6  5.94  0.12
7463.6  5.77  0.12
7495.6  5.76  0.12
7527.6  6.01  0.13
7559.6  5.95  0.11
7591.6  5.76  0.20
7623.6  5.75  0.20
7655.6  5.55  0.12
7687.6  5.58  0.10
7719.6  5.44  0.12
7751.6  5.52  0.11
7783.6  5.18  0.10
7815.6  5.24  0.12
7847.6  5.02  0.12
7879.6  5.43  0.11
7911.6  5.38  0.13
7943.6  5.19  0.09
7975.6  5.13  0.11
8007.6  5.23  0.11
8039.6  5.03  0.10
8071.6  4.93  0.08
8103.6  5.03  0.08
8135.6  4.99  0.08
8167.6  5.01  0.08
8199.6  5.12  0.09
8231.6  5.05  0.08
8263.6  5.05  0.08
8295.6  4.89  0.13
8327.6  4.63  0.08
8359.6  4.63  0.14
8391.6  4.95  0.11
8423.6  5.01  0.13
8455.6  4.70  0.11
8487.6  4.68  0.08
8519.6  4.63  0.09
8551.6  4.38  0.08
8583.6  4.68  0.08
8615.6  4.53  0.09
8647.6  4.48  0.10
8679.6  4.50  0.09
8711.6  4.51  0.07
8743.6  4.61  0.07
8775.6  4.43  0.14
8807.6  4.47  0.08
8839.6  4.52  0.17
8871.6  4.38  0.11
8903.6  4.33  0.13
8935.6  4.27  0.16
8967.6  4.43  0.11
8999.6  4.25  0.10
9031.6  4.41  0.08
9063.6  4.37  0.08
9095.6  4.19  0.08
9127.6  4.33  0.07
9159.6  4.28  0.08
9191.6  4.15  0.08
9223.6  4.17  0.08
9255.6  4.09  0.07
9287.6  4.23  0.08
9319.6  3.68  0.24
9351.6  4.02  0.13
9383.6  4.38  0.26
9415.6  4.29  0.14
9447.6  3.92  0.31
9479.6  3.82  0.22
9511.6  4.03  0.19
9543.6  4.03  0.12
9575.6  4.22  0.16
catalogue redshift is 0.000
